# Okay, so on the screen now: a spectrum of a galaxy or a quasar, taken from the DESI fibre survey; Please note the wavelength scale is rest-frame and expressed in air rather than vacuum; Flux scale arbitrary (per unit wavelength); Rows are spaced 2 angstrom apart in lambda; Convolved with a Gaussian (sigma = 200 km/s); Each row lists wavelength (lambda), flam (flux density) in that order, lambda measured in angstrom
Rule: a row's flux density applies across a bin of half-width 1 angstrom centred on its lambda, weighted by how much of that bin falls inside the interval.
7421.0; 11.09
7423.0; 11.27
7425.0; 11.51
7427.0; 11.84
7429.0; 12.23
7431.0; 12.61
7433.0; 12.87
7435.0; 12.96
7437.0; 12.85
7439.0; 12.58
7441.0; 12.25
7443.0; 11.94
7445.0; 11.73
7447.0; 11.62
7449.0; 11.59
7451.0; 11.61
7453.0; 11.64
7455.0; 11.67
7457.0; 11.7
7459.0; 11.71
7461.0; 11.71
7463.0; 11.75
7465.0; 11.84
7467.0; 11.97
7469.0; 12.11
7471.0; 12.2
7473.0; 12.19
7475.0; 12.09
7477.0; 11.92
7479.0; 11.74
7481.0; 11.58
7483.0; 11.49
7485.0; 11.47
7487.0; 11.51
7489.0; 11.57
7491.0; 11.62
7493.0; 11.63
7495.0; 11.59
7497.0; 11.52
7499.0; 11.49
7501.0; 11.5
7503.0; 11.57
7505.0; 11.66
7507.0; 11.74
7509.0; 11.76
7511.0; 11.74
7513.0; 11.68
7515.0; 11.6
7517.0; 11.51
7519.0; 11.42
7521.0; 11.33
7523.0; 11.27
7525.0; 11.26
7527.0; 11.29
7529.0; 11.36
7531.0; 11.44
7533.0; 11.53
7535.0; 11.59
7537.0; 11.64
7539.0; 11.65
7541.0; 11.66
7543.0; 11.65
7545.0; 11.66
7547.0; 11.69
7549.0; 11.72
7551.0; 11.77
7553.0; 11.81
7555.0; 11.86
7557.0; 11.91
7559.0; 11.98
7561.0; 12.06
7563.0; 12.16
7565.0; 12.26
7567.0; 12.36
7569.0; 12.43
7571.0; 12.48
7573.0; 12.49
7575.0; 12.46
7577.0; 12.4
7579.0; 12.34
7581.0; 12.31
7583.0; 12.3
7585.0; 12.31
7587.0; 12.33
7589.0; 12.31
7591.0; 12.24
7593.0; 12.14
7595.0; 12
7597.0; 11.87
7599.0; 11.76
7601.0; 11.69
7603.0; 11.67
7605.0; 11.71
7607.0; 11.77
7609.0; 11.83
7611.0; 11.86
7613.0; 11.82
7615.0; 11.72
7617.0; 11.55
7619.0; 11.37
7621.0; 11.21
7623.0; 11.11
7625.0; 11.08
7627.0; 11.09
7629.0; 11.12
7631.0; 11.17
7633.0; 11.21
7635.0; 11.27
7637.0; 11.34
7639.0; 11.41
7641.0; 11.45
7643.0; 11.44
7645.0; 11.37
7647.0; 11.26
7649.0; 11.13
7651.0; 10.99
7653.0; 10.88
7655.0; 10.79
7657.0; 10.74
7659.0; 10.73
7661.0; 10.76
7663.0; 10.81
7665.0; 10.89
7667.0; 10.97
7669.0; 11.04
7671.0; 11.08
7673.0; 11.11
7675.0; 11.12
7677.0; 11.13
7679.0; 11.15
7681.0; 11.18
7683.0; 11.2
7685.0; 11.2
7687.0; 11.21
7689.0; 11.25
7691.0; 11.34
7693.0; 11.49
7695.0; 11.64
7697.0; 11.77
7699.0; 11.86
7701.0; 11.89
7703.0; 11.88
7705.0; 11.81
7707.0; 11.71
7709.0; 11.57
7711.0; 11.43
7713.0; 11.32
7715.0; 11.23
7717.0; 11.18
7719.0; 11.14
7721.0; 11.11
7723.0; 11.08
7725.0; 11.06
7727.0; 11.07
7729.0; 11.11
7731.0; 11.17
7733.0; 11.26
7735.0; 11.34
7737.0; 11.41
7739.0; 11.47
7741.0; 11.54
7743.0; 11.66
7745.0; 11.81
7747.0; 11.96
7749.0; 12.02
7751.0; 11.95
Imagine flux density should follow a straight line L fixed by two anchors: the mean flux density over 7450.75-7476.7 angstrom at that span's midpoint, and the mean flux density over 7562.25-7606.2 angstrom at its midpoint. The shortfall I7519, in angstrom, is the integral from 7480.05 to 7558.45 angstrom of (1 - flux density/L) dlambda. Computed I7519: 2.8 angstrom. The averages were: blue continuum 11.9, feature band 11.6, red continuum 12.2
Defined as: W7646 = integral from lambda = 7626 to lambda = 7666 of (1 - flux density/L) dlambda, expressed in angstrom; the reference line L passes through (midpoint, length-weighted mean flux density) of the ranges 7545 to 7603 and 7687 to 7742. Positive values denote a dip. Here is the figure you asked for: 2.24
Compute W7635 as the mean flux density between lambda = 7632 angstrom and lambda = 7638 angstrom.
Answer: 11.3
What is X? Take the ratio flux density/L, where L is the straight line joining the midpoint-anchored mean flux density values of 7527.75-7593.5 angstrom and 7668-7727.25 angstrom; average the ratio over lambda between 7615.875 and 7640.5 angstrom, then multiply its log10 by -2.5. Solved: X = 0.04 mag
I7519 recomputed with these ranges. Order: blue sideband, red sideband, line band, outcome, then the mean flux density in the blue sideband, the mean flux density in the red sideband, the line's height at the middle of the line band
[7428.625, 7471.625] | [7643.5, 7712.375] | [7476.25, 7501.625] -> 0.70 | 12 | 11.2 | 11.9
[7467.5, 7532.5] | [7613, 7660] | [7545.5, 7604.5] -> -3.66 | 11.6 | 11.2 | 11.4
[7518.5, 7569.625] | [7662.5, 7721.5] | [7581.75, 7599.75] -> -0.86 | 11.7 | 11.3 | 11.6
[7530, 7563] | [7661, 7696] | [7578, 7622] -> -1.57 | 11.7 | 11.2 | 11.5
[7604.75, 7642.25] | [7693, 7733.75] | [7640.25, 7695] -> 1.49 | 11.4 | 11.4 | 11.4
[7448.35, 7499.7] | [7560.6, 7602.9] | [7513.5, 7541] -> 1.16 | 11.7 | 12.2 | 12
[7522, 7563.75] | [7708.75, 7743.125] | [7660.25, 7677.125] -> 0.60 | 11.7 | 11.3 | 11.4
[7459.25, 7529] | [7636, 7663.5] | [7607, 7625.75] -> -0.53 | 11.7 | 11.1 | 11.2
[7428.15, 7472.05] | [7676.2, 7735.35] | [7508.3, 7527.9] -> 0.64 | 12.1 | 11.4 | 11.9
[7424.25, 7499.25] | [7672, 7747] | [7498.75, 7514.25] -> 0.20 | 11.9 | 11.4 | 11.8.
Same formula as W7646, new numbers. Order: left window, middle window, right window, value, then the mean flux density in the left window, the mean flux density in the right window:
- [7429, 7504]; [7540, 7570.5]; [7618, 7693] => -1.1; 11.9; 11.1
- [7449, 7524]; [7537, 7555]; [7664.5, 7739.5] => -0.2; 11.7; 11.3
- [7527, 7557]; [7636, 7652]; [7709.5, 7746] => 0.2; 11.6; 11.3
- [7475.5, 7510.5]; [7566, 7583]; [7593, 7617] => -0.9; 11.6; 11.8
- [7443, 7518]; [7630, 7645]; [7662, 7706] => 0.1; 11.7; 11.3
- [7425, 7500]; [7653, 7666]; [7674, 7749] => 0.8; 11.9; 11.4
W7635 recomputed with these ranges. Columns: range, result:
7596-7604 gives 11.7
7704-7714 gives 11.6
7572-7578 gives 12.5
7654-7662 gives 10.8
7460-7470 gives 11.9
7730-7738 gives 11.3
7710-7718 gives 11.3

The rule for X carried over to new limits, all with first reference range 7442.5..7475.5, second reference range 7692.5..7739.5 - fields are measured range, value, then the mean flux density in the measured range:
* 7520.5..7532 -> 0.037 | 11.3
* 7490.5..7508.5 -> 0.015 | 11.6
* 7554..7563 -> -0.029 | 12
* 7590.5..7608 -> -0.024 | 11.9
